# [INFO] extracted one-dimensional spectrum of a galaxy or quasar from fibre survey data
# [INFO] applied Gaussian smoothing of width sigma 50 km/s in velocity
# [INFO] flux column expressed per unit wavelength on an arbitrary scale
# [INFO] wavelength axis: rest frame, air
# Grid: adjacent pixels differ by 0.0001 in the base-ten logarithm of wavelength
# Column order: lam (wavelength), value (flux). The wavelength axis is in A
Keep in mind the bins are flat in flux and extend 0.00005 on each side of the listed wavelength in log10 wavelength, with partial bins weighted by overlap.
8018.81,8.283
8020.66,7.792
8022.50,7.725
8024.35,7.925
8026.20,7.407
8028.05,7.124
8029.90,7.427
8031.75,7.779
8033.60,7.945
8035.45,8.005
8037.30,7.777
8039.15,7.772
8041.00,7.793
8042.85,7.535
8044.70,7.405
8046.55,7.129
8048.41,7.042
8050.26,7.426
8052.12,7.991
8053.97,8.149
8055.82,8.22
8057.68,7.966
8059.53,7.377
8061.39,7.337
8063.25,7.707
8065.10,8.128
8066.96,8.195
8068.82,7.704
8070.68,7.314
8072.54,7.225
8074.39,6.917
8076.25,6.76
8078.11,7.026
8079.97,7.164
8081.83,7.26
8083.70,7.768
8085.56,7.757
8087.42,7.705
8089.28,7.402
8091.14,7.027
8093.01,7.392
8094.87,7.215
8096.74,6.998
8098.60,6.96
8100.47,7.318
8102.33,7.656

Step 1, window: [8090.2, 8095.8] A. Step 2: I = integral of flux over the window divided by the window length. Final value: 7.21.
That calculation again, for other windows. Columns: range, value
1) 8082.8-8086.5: 7.77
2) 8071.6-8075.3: 7.09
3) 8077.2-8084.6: 7.3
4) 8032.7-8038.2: 7.91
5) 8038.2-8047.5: 7.53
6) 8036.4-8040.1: 7.78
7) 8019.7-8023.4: 7.77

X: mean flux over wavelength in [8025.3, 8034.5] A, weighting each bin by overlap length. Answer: 7.53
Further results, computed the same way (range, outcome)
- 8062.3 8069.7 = 7.93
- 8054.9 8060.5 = 7.85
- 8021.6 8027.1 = 7.68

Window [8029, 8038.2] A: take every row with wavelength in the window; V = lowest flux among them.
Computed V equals 7.427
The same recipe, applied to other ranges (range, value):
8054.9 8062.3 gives 7.337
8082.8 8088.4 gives 7.705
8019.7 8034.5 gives 7.124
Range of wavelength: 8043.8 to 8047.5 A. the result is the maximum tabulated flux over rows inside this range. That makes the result 7.405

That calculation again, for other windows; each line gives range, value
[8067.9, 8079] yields 7.704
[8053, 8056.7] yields 8.22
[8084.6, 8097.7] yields 7.757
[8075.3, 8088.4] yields 7.768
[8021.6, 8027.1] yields 7.925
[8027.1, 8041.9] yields 8.005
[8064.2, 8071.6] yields 8.195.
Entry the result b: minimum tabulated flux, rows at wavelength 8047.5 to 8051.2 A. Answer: 7.042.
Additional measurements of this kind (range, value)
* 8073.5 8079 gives 6.76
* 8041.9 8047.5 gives 7.129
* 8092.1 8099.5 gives 6.96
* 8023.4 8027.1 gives 7.407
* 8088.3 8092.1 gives 7.027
